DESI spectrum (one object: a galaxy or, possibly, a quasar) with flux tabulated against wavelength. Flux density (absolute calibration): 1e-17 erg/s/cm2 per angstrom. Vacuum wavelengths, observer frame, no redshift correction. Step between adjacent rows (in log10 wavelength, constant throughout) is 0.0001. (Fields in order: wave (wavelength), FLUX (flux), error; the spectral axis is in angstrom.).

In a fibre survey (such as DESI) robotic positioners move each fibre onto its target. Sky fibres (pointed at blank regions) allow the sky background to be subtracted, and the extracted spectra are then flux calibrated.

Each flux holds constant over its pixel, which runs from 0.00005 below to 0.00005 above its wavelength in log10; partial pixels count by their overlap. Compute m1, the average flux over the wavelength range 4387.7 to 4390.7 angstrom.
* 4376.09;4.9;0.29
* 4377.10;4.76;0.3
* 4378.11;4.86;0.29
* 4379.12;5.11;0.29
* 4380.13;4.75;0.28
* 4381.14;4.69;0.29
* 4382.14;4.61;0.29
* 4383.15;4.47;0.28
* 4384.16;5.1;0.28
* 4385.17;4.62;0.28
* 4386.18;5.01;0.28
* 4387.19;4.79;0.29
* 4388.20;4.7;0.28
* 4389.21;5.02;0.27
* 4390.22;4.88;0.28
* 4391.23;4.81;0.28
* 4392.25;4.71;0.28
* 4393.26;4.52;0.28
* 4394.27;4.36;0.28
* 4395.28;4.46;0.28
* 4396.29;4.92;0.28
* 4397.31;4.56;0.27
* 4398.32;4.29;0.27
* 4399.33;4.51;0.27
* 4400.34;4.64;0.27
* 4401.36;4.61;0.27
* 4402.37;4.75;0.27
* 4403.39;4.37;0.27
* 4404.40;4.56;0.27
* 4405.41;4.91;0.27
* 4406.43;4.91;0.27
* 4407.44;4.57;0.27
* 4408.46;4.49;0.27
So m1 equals 4.87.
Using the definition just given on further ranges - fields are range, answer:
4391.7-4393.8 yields 4.6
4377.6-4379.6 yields 4.97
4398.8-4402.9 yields 4.62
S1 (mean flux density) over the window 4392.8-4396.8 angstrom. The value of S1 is 4.57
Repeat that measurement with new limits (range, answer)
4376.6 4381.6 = 4.83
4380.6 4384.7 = 4.72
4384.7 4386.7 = 4.82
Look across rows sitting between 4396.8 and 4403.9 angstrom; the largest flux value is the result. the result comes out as 4.75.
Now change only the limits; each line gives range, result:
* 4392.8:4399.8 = 4.92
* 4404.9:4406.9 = 4.91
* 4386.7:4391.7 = 5.02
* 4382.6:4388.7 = 5.1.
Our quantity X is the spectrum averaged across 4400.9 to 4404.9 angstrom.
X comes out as 4.57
